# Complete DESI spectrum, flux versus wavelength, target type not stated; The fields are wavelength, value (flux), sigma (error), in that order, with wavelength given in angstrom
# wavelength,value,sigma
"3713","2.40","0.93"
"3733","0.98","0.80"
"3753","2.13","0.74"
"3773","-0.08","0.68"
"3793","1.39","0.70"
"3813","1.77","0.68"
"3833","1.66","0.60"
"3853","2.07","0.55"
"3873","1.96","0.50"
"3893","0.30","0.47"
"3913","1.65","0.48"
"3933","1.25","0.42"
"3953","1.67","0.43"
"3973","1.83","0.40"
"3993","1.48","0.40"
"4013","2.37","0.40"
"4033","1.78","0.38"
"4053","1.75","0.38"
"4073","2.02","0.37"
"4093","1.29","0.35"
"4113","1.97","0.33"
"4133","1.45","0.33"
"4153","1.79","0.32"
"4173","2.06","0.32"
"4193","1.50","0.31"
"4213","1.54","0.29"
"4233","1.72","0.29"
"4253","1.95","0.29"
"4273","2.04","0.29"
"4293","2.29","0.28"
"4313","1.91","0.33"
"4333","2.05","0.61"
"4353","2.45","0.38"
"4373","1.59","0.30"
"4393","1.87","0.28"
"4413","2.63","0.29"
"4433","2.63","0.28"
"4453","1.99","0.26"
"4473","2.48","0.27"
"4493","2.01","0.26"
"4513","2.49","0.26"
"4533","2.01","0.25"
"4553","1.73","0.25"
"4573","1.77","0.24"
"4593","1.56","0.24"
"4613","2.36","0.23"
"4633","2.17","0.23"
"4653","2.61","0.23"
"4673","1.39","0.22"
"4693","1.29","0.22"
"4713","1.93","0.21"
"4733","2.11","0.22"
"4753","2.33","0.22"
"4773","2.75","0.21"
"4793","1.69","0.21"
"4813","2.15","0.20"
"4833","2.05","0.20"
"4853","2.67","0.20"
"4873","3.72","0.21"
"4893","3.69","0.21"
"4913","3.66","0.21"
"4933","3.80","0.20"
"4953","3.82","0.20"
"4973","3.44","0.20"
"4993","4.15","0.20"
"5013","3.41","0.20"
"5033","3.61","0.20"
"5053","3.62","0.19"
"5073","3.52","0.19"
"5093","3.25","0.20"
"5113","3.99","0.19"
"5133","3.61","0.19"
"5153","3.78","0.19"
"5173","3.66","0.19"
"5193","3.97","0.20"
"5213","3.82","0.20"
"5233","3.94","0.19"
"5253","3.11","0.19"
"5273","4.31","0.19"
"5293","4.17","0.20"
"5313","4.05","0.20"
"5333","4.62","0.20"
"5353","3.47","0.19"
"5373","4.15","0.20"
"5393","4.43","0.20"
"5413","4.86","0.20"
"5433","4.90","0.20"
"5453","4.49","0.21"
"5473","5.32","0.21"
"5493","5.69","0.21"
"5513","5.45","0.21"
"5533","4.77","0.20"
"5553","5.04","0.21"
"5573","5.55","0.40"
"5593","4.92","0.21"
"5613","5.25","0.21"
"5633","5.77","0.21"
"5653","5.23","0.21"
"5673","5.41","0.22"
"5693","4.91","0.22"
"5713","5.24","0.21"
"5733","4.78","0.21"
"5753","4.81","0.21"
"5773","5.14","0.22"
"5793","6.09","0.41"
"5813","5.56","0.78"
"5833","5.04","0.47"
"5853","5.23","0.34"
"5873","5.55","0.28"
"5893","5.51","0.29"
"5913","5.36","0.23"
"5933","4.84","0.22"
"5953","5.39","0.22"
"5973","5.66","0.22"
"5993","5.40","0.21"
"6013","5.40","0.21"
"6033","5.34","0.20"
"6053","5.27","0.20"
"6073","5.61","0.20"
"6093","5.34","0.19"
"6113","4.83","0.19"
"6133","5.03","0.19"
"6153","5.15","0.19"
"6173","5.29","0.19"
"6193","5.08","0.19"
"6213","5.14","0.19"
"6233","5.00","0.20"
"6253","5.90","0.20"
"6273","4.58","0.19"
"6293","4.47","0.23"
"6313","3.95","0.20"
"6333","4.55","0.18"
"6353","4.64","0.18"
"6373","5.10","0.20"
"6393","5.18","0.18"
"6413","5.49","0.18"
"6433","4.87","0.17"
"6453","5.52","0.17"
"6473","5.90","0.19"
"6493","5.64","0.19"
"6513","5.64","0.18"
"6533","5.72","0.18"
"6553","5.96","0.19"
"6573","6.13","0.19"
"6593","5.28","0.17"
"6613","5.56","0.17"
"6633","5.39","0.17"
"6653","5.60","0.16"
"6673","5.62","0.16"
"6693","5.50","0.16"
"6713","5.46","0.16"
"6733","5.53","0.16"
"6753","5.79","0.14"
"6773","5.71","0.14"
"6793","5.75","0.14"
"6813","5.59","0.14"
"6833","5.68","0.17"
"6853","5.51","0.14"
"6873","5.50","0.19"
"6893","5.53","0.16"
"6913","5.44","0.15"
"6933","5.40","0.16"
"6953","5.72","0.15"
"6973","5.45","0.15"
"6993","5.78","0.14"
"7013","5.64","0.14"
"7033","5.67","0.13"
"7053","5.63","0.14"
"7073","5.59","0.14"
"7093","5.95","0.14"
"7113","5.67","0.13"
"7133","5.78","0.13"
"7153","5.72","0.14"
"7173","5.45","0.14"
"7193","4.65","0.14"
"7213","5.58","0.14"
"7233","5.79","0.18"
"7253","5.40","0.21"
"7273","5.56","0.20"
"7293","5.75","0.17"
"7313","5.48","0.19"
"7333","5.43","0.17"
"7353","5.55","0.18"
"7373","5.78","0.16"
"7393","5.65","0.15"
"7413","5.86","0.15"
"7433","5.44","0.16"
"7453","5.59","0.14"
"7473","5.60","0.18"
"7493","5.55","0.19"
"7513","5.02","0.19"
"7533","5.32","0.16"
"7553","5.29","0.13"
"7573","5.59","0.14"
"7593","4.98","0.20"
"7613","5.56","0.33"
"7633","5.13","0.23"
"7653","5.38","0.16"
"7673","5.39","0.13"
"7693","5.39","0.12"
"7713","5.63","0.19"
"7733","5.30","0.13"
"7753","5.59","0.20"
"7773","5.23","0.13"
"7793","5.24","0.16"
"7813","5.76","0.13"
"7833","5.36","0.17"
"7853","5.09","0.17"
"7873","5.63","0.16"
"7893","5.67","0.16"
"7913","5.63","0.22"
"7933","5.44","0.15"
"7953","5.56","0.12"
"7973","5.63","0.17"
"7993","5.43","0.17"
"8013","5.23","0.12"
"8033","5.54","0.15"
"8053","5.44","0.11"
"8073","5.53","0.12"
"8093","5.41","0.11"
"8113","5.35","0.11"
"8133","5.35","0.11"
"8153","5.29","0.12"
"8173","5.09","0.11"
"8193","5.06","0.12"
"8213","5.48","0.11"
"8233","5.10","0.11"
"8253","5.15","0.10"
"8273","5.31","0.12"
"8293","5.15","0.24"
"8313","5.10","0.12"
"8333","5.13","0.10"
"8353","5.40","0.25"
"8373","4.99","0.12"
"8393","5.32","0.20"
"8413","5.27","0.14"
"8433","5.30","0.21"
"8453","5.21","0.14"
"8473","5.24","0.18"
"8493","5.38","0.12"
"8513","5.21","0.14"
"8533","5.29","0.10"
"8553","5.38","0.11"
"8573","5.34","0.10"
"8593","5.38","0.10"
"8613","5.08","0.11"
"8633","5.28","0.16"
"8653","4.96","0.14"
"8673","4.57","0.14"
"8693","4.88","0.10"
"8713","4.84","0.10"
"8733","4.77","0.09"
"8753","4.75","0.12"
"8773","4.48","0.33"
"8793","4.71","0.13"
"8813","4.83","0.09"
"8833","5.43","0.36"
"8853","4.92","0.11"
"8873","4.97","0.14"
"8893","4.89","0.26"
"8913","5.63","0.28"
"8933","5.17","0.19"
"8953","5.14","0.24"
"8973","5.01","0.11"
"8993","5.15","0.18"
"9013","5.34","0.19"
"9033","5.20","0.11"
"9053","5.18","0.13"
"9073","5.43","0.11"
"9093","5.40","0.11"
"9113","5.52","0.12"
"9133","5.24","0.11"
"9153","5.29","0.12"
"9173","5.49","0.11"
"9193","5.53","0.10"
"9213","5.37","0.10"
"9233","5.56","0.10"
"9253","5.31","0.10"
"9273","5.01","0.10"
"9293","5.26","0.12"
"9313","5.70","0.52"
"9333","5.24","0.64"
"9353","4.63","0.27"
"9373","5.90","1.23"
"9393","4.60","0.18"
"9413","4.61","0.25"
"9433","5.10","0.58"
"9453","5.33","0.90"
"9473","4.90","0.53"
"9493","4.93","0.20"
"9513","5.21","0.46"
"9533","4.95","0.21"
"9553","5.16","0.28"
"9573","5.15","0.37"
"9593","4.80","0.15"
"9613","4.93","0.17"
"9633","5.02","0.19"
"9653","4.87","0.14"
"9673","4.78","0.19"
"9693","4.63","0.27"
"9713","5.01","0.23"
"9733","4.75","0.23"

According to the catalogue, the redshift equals 0.220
